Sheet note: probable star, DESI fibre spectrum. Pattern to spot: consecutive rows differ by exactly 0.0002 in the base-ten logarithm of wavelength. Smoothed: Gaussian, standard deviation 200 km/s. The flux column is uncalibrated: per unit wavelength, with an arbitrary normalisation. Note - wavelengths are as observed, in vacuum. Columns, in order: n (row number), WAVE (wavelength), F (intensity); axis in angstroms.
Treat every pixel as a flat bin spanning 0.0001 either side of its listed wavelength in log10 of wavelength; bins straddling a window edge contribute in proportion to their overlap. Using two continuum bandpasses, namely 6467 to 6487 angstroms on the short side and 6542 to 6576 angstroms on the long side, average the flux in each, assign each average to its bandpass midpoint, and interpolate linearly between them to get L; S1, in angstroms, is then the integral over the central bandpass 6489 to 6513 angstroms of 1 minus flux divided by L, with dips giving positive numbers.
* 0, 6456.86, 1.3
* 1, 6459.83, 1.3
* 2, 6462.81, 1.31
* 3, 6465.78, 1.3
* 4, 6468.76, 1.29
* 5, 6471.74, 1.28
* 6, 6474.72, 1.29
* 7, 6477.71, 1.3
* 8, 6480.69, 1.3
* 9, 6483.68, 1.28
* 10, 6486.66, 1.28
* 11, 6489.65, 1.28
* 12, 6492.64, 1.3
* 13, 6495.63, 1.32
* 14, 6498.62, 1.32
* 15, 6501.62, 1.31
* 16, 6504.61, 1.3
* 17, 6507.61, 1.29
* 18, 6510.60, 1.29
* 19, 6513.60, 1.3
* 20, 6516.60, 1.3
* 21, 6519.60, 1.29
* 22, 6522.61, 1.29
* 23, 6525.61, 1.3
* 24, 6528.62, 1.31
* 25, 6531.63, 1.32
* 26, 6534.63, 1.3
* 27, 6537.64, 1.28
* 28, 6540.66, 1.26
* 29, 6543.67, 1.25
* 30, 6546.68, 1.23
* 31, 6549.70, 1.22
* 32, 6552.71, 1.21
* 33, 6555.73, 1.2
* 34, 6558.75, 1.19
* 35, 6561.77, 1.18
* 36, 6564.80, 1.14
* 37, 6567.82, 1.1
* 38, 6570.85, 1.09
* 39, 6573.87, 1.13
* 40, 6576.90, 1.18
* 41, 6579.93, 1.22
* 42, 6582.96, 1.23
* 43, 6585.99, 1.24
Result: -0.9 angstroms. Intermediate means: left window 1.29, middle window 1.3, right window 1.18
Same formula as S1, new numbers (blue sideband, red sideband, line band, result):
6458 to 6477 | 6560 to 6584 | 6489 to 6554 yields -3.3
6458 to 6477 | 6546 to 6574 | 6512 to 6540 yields -1.9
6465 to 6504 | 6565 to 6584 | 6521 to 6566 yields -1.6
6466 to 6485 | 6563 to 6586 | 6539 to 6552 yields -0.4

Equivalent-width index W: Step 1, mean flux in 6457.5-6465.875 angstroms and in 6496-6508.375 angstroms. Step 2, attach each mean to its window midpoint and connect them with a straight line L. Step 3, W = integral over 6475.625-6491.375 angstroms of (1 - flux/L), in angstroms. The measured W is 0.2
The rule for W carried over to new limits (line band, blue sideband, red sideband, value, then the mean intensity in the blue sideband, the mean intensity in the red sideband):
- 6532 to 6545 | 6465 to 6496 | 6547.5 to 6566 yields -0.65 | 1.29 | 1.19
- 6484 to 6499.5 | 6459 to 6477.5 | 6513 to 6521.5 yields -0.03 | 1.29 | 1.3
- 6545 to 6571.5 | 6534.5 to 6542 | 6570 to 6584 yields 1.00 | 1.28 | 1.17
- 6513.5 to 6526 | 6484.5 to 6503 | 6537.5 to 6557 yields -0.27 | 1.3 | 1.23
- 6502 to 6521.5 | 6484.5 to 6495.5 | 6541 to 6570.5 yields -0.59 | 1.29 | 1.19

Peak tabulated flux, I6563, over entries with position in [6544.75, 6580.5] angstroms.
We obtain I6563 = 1.23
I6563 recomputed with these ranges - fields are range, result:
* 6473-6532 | 1.32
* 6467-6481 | 1.3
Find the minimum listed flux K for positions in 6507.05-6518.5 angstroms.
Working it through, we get 1.29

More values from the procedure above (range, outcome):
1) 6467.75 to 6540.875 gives 1.26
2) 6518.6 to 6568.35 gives 1.1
